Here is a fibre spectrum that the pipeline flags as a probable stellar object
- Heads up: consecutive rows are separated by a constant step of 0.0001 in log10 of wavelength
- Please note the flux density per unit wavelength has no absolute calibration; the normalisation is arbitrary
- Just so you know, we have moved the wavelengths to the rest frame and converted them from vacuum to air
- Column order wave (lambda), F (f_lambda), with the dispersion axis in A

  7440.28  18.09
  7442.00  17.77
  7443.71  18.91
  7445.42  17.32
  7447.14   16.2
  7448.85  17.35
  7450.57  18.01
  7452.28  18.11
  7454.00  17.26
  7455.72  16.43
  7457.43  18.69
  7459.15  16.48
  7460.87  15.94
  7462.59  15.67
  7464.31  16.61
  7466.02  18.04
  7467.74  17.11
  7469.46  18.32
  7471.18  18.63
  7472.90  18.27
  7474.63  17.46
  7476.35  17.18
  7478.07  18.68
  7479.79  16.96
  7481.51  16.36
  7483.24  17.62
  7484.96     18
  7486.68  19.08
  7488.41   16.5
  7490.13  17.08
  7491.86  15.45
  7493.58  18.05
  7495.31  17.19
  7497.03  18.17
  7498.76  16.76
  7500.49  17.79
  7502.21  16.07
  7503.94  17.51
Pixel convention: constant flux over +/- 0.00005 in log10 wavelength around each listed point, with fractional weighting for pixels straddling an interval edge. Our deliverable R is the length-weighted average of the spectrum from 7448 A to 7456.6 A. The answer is 17.4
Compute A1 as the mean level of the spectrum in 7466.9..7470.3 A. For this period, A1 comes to 17.7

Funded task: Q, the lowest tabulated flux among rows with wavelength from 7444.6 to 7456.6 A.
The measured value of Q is 16.2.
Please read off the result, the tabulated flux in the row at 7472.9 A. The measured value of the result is 18.27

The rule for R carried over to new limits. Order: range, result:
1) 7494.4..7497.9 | 17.7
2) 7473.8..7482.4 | 17.3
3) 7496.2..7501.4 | 17.6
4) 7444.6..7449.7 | 17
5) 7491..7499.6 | 17.1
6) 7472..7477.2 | 17.6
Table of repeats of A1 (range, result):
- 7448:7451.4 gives 17.7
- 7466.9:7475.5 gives 17.9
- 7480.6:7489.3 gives 17.5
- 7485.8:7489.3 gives 17.8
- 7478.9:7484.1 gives 17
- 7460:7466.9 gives 16.6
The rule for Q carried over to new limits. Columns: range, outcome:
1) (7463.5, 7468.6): 16.61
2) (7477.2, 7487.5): 16.36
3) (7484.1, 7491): 16.5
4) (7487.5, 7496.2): 15.45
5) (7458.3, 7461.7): 15.94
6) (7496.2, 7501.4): 16.76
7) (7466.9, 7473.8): 17.11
